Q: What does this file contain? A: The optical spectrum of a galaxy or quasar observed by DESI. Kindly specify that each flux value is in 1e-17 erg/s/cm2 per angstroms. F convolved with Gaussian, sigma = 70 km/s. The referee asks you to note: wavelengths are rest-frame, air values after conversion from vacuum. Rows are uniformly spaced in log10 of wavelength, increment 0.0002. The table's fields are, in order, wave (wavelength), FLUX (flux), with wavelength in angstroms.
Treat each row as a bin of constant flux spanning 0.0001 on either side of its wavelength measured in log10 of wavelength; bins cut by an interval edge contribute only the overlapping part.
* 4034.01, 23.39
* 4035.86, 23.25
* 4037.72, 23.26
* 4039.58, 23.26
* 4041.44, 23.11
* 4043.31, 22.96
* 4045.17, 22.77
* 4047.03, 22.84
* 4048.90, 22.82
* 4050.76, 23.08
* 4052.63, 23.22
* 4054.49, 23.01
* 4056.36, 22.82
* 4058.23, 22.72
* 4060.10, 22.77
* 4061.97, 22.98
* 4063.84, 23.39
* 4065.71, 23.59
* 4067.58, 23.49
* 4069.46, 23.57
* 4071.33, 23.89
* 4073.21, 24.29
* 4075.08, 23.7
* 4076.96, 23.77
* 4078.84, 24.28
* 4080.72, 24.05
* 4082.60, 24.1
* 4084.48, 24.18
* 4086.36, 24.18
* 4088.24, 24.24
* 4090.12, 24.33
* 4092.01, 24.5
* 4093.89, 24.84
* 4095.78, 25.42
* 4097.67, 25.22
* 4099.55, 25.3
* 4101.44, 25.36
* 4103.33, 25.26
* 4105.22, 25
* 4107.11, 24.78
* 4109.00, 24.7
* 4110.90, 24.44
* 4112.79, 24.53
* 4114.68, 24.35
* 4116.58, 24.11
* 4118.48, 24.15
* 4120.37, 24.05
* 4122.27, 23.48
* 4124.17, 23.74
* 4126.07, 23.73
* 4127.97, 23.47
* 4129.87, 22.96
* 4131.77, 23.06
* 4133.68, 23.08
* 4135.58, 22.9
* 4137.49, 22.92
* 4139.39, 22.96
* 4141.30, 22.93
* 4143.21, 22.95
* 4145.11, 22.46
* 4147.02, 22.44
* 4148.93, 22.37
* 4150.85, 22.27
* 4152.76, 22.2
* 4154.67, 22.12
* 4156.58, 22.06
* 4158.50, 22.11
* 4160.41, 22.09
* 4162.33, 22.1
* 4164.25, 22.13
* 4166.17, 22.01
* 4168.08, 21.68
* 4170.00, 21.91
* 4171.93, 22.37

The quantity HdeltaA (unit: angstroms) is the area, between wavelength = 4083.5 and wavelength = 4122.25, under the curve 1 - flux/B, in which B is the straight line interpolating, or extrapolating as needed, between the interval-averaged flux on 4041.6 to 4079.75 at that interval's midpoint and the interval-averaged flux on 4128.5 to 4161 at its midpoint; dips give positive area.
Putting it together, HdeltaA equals -2.8 angstroms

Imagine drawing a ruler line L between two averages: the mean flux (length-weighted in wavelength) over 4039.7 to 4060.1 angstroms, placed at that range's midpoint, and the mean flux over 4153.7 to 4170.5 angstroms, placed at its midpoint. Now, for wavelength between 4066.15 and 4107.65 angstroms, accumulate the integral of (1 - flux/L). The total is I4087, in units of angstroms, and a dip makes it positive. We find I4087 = -3.3 angstroms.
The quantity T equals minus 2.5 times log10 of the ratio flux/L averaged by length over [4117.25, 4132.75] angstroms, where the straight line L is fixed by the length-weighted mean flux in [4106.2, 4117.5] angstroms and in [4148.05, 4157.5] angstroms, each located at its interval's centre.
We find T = 0.01 mag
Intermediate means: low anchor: 24.5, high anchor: 22.2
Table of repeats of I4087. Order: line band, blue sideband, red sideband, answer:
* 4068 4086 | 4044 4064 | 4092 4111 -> 0.0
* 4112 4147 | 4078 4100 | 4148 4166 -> -0.4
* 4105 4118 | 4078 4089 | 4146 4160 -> -0.6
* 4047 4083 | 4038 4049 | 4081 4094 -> 0.3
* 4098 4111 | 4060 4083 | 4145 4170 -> -1.1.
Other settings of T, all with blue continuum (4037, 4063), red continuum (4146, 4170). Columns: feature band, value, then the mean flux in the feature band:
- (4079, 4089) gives -0.068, 24.2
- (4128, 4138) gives -0.034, 23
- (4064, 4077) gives -0.043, 23.7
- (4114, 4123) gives -0.074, 24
